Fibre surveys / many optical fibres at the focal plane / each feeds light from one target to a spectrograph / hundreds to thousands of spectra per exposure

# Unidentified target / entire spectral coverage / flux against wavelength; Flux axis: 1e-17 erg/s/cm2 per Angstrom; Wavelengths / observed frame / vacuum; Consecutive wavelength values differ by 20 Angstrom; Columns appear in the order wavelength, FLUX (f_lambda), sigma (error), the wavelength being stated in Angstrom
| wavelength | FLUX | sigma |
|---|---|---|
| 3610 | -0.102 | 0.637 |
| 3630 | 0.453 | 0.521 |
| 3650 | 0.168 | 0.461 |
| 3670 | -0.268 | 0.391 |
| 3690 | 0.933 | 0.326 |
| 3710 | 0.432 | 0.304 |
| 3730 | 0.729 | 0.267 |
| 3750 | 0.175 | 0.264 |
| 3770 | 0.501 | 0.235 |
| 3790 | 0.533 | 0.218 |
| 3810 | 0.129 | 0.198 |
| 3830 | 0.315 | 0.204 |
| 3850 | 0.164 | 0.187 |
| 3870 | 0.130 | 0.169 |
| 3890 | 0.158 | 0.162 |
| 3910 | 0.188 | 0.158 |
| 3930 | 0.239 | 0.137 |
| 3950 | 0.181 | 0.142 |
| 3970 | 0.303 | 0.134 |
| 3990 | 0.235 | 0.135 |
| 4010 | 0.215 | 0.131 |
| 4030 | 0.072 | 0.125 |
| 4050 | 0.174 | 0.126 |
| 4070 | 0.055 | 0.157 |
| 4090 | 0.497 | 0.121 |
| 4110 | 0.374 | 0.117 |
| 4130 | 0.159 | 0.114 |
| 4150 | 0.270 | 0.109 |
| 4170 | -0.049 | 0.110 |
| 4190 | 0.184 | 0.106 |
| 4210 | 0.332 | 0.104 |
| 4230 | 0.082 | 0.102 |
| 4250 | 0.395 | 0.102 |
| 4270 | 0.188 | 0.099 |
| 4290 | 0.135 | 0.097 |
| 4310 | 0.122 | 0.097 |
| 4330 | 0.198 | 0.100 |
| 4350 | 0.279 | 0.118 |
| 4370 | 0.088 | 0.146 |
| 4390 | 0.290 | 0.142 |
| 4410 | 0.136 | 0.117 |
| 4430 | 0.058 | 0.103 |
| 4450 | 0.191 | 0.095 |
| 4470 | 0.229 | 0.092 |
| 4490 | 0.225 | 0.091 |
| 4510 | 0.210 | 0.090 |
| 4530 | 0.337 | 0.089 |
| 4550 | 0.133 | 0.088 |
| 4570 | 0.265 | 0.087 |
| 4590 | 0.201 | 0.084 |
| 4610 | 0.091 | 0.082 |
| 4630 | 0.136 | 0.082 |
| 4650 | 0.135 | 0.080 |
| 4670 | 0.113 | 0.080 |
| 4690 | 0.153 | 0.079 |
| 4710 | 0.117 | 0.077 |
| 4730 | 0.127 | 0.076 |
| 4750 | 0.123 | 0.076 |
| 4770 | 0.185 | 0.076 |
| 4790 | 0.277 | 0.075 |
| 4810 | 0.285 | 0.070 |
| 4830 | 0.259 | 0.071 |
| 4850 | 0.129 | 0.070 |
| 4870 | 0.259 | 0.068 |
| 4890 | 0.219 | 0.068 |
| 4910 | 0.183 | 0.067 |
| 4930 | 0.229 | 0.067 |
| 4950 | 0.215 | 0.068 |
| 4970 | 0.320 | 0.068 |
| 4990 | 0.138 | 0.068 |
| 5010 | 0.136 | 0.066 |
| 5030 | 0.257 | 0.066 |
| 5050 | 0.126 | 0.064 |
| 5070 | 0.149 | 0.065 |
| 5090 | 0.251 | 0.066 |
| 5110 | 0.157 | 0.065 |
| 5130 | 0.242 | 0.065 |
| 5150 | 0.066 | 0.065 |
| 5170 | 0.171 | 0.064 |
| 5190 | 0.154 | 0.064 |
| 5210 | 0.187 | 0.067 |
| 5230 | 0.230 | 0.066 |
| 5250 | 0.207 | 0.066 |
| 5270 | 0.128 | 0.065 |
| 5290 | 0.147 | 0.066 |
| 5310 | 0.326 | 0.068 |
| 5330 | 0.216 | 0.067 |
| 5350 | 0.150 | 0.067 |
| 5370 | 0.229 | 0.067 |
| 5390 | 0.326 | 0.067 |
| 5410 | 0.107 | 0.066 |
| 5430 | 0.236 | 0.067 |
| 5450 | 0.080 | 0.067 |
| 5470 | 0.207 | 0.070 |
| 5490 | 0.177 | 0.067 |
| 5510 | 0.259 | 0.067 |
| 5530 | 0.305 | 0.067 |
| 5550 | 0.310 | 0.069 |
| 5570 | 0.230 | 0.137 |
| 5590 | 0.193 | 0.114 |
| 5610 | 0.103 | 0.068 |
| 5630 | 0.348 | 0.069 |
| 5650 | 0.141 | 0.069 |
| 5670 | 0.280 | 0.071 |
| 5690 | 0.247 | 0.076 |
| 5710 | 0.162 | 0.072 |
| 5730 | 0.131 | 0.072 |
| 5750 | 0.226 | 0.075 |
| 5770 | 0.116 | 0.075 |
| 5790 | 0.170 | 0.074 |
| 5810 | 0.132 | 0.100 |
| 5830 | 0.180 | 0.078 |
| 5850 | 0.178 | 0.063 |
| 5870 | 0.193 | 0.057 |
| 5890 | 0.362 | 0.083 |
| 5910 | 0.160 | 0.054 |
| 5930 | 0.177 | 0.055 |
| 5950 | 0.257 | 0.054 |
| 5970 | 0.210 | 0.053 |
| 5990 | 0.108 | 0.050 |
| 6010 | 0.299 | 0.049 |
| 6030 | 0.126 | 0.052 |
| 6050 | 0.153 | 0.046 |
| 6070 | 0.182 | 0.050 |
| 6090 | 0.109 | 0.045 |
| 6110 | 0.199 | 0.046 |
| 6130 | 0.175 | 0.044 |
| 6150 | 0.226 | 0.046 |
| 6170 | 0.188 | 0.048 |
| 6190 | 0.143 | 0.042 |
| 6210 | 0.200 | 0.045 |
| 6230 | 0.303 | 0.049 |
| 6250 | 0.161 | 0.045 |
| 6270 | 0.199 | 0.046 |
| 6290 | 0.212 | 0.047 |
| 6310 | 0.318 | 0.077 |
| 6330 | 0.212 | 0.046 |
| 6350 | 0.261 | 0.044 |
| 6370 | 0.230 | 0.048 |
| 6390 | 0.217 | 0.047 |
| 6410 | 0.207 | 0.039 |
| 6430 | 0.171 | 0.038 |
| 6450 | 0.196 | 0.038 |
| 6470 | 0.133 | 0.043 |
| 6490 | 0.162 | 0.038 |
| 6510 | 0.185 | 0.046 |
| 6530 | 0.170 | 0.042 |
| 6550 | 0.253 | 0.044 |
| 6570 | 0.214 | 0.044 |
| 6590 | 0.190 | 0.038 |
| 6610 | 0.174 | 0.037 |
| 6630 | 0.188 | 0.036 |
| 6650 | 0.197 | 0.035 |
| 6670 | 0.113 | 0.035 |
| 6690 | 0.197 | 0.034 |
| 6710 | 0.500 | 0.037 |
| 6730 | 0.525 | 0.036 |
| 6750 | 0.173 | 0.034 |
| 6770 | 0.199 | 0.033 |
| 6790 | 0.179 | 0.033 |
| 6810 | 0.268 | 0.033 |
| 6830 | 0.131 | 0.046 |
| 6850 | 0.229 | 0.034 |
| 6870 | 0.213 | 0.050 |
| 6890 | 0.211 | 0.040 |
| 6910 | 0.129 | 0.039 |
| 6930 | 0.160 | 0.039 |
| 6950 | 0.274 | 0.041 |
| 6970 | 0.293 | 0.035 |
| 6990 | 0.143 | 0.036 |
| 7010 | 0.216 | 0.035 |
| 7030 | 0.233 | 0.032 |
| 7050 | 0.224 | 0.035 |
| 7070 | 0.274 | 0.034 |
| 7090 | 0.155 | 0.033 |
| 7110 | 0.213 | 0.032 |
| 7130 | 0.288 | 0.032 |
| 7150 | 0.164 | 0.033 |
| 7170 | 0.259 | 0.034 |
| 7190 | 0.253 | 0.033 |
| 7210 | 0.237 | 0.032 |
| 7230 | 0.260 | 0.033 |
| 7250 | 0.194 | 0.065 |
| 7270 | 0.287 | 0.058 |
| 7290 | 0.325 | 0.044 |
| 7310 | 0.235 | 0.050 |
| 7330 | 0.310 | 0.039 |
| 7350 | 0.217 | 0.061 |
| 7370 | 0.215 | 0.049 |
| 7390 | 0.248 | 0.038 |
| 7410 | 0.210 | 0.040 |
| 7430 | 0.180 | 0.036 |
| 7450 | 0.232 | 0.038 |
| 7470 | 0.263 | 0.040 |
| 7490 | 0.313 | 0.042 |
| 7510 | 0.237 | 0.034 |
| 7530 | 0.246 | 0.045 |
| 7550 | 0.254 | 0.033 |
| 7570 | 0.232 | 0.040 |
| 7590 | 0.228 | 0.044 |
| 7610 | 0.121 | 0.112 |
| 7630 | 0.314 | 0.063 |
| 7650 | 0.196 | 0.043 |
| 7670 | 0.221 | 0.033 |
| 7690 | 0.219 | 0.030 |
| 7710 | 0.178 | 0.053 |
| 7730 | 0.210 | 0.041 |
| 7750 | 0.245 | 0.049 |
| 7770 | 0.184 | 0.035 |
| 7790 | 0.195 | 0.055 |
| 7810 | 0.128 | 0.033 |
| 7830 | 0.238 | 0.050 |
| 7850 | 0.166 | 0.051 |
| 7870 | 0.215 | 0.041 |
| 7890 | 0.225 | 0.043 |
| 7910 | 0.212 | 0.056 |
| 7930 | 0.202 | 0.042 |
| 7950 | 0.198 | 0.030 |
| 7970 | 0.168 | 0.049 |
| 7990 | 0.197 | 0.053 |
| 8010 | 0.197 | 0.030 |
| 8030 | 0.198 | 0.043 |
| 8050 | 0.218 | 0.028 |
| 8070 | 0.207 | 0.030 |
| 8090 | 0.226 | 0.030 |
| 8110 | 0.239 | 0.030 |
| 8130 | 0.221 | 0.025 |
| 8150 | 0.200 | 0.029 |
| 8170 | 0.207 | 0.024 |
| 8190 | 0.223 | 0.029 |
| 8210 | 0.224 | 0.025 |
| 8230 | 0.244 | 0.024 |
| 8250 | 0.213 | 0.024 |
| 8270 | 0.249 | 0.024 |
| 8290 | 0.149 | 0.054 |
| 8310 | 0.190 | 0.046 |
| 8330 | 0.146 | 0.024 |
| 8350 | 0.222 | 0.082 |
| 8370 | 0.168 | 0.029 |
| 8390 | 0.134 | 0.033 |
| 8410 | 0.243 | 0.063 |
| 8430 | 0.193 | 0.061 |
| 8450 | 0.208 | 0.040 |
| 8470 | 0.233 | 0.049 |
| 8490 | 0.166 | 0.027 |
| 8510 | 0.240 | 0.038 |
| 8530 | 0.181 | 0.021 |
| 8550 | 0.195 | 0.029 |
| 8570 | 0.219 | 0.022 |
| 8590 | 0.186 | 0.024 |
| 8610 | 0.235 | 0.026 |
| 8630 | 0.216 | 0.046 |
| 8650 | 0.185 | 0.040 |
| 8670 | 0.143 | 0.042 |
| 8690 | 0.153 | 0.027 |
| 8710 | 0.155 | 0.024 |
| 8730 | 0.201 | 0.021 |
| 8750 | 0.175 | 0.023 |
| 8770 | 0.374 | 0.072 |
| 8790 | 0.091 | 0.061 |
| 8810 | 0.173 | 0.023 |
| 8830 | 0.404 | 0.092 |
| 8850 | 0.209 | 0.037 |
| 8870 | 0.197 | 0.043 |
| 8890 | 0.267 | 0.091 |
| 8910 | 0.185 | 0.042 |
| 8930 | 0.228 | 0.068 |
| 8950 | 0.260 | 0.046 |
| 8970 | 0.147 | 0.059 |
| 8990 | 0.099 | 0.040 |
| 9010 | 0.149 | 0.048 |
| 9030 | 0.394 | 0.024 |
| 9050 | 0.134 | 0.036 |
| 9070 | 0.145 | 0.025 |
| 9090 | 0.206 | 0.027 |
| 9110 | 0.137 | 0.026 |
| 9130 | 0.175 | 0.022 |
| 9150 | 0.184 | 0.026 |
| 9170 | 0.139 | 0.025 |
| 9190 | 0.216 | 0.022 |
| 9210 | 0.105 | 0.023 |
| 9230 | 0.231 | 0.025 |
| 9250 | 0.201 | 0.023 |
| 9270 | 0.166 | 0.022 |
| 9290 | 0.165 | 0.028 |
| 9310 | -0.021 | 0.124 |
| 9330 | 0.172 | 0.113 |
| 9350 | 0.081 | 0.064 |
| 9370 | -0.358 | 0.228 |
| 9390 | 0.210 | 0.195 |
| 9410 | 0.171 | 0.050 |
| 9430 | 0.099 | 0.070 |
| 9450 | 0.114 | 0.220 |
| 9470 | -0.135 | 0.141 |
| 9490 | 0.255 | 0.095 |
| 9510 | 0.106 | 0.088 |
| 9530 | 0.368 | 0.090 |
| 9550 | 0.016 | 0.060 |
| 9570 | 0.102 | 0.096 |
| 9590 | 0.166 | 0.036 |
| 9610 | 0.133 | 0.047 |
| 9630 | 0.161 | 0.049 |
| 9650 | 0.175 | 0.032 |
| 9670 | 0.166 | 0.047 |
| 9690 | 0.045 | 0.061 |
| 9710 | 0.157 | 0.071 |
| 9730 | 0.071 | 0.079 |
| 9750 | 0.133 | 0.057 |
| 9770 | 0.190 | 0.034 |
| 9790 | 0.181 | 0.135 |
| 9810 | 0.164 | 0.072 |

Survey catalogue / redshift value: 0.802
